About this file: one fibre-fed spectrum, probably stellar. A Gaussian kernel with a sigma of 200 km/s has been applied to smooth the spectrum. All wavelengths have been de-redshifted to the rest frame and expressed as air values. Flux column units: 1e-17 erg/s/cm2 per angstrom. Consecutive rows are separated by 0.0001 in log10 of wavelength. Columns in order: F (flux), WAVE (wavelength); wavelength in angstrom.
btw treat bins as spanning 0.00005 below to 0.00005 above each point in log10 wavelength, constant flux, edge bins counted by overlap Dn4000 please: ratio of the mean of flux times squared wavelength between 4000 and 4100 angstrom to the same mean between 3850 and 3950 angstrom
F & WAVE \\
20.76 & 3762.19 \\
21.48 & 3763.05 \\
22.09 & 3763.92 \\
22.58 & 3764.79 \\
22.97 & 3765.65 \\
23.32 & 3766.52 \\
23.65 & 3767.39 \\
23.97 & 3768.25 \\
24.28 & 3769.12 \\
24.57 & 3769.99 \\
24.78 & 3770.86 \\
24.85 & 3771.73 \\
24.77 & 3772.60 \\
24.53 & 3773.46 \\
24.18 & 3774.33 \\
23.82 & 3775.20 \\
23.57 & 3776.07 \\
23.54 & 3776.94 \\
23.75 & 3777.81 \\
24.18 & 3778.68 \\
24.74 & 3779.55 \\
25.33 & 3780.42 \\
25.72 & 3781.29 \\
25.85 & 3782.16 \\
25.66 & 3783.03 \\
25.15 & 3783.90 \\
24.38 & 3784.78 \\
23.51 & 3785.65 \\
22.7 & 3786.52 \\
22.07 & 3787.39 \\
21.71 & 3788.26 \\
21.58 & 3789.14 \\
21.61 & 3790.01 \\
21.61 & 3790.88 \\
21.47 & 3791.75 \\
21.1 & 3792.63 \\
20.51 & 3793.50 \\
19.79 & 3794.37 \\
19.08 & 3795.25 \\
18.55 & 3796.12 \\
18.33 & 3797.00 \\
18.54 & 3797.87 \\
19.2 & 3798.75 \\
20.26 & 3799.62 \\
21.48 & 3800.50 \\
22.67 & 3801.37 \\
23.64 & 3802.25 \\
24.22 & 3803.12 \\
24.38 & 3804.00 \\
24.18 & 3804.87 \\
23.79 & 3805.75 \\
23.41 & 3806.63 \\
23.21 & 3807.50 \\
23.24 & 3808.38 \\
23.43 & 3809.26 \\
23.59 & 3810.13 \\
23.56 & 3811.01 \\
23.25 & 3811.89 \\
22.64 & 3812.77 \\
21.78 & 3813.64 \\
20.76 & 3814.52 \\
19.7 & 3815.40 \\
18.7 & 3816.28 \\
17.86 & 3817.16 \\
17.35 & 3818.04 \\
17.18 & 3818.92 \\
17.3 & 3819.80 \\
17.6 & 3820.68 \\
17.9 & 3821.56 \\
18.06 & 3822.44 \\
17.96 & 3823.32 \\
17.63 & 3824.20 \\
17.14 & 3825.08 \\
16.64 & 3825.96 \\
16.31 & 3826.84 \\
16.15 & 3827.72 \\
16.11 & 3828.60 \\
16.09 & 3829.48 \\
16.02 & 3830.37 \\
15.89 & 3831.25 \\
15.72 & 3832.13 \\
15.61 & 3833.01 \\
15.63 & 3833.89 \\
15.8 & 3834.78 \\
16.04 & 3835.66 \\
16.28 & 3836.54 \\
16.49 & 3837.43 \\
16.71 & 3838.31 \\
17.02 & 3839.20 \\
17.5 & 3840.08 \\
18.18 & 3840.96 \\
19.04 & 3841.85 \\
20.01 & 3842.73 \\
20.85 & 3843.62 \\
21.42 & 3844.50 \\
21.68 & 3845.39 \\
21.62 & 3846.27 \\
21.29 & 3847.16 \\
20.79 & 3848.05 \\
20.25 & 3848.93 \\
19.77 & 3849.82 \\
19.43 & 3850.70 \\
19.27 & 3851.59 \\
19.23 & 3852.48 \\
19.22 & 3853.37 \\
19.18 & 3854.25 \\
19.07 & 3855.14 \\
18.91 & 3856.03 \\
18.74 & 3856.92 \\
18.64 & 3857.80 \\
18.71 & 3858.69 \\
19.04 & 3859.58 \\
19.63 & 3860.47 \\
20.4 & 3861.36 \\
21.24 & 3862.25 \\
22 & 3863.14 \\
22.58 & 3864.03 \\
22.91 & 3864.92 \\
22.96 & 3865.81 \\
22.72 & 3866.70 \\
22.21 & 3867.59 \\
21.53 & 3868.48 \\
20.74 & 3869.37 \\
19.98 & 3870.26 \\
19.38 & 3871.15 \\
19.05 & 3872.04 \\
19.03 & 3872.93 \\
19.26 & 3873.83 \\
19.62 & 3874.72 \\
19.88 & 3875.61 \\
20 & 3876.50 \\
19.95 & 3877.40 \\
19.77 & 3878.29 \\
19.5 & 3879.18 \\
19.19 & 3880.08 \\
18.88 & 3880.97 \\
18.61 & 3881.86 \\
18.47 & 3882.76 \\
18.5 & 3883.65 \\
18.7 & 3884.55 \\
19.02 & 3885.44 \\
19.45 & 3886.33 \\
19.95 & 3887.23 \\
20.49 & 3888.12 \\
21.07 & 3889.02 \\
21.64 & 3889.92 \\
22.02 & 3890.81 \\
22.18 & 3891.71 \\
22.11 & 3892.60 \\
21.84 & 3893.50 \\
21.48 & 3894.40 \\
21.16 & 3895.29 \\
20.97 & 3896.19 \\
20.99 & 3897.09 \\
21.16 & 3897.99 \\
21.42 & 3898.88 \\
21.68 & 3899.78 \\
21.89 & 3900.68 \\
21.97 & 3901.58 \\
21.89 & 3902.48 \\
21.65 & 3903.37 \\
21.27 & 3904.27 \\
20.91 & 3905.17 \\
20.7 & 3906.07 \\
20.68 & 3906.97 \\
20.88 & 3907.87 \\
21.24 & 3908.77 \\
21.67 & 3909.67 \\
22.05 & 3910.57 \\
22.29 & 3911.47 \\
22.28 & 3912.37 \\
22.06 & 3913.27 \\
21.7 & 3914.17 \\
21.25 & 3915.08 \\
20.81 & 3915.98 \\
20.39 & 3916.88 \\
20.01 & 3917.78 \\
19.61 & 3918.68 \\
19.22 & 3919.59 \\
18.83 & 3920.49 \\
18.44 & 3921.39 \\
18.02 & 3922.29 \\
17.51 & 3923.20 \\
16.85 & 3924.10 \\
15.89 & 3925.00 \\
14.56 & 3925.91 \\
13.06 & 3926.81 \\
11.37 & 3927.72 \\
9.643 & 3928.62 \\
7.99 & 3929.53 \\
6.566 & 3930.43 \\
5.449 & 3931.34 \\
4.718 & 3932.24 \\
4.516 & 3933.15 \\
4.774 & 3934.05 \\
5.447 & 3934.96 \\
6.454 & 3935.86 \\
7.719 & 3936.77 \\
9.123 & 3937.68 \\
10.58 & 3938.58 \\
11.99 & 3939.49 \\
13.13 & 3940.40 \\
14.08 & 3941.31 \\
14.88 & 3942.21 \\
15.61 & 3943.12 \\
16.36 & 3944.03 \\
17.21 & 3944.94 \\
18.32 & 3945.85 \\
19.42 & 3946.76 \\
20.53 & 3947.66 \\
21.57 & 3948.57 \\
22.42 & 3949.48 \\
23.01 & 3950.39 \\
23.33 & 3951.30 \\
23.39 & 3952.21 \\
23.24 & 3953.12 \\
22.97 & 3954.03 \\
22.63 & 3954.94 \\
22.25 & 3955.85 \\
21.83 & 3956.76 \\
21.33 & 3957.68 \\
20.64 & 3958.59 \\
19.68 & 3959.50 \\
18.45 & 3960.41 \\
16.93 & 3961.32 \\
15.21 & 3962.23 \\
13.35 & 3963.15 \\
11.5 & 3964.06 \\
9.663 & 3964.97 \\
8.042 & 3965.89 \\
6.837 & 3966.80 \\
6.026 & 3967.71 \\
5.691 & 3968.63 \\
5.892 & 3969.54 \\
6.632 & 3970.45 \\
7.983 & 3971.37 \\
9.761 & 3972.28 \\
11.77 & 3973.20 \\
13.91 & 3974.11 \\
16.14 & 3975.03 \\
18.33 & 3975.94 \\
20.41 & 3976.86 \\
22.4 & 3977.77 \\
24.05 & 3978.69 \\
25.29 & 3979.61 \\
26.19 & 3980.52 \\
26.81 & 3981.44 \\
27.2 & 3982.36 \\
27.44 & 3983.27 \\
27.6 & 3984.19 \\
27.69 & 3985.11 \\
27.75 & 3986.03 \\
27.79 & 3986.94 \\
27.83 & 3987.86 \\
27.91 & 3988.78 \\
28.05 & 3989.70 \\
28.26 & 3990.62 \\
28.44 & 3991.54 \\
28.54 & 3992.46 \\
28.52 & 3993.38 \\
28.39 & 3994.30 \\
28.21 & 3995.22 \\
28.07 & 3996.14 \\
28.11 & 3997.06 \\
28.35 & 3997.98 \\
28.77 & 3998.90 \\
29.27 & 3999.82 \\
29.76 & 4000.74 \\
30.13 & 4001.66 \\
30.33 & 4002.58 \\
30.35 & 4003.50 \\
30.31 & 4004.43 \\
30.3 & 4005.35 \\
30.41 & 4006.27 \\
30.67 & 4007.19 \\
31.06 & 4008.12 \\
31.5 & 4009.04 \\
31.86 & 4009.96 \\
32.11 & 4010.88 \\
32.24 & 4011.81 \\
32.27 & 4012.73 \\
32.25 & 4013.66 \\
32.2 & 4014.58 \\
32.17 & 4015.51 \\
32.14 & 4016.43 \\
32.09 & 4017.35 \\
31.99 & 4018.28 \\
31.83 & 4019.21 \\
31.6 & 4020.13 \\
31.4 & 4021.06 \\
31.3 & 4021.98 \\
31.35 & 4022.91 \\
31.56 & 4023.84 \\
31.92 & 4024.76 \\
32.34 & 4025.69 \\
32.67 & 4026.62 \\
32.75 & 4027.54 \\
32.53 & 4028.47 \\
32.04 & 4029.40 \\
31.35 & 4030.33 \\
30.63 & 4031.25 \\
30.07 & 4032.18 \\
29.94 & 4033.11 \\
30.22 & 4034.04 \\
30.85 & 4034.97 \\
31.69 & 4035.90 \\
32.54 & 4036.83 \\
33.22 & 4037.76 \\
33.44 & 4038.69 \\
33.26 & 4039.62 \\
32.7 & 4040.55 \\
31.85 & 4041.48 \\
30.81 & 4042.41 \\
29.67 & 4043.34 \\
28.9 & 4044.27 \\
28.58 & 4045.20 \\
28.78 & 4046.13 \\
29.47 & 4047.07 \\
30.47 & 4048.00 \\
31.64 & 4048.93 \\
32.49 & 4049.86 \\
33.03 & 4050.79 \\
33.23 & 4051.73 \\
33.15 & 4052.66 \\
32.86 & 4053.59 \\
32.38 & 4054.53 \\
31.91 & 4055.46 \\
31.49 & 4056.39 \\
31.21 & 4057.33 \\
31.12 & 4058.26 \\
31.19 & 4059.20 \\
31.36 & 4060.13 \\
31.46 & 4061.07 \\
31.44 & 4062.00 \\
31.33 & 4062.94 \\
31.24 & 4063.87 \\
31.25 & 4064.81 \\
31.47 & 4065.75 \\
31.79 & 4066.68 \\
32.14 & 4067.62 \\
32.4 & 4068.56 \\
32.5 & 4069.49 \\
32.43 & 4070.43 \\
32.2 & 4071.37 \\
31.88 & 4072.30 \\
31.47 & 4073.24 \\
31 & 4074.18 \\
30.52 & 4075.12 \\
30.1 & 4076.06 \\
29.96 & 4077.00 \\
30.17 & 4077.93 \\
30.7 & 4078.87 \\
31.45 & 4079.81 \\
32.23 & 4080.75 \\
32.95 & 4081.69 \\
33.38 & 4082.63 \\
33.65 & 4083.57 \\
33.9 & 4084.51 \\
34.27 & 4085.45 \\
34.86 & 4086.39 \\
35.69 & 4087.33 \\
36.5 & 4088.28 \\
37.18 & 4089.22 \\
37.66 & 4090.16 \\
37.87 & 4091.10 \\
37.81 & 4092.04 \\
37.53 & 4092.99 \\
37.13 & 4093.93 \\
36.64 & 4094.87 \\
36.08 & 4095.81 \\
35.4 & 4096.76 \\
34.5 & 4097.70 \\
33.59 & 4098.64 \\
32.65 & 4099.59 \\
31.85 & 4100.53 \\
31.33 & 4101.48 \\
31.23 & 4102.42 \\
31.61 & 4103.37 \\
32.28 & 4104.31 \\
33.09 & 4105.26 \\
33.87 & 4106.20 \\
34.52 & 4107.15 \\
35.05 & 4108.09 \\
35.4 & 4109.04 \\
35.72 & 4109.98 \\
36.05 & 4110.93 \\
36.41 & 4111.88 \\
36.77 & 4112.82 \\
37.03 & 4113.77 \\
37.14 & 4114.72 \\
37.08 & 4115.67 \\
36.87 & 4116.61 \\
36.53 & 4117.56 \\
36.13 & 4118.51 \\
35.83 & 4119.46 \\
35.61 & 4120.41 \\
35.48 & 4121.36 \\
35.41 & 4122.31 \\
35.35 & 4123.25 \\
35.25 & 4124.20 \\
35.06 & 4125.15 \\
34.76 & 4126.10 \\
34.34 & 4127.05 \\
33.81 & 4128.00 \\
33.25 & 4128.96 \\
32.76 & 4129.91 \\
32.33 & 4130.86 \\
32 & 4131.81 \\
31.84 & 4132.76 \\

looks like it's 1.9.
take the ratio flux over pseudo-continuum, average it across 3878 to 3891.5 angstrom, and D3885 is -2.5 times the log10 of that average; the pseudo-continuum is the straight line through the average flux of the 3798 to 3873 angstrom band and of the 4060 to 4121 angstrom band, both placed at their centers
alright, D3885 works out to 0.14 mag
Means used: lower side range 19.7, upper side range 33.9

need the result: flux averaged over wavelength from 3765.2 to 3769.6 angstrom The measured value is 23.7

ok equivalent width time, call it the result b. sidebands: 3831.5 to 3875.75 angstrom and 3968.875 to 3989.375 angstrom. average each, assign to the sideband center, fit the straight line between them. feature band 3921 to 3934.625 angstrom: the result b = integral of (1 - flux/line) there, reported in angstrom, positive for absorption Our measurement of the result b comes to 6.0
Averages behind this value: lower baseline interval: 19.4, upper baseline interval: 20.7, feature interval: 11.2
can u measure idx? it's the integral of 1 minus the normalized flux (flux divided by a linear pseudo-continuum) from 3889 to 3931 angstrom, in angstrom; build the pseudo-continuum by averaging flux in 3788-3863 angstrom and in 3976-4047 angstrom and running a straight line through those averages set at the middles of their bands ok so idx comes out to 8.2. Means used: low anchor 19.6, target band 19.4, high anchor 29.9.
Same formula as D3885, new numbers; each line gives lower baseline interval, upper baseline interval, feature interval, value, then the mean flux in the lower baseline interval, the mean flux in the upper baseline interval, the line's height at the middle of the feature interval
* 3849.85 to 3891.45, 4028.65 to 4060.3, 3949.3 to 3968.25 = 0.41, 20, 31.4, 25.8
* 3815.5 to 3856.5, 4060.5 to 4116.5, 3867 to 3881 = 0.03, 18.1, 33.7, 20.4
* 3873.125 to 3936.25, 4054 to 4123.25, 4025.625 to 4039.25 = -0.10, 18.2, 33.7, 29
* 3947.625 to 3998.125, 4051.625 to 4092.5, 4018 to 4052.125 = -0.12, 20.7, 32.7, 28.2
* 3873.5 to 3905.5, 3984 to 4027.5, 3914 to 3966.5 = 0.50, 20.5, 30.3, 24.8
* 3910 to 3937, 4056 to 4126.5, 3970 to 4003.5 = -0.12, 14.7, 33.8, 21.9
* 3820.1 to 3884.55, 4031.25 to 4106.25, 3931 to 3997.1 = 0.39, 19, 32.5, 25.9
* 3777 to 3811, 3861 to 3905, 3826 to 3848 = 0.22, 22.6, 20.7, 21.7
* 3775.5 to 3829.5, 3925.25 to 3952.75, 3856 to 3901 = -0.21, 21.2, 13.3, 16.8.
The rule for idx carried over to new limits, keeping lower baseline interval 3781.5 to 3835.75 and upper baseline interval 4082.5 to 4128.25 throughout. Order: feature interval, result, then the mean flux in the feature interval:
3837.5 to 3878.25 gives 4.91 angstrom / 20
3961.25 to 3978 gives 9.87 angstrom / 11.7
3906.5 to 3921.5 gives 2.76 angstrom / 20.8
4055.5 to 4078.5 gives 1.29 angstrom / 31.4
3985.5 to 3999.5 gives 0.61 angstrom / 28.2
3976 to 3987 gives 1.30 angstrom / 25.5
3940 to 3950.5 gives 3.57 angstrom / 17.9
